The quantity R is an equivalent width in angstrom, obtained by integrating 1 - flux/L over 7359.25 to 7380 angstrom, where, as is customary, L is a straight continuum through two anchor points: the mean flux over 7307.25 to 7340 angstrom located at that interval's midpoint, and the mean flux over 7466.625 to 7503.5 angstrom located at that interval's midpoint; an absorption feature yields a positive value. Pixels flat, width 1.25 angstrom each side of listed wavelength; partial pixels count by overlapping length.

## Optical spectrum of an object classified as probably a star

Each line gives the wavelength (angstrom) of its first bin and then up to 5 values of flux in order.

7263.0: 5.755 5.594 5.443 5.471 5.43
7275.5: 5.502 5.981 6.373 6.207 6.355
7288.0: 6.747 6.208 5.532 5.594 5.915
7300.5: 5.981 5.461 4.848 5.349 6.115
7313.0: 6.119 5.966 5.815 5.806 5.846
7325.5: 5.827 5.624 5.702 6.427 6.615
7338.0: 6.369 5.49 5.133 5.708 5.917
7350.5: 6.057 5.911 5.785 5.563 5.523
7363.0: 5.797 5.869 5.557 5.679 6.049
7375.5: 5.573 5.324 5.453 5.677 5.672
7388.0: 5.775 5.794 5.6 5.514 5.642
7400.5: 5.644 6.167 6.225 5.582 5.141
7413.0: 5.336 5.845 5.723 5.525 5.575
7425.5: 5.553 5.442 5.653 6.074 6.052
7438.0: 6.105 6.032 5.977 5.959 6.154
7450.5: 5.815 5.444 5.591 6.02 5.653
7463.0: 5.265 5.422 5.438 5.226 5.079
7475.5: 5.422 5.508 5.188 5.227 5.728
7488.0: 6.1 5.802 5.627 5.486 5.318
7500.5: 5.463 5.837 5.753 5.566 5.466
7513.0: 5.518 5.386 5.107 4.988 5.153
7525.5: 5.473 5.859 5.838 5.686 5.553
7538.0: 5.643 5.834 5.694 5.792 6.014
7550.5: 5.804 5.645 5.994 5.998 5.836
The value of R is 0.59 angstrom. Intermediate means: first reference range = 5.97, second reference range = 5.49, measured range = 5.66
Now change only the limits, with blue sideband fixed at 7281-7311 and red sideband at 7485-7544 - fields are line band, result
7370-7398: 0.51 angstrom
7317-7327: 0.02 angstrom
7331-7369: -0.34 angstrom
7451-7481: 0.99 angstrom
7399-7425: 0.18 angstrom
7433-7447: -0.88 angstrom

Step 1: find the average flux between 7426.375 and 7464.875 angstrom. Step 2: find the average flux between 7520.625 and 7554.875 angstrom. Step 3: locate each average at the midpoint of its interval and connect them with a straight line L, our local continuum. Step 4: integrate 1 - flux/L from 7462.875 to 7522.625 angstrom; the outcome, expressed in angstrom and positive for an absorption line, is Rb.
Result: 3.0 angstrom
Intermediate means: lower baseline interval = 5.81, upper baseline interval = 5.67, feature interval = 5.45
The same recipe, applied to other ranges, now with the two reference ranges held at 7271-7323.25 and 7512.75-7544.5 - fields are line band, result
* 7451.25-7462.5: -0.1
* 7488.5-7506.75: -0.2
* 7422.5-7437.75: -0.3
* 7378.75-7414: 0.4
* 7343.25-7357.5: -0.1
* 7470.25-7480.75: 0.6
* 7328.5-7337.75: -0.6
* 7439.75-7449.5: -0.7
